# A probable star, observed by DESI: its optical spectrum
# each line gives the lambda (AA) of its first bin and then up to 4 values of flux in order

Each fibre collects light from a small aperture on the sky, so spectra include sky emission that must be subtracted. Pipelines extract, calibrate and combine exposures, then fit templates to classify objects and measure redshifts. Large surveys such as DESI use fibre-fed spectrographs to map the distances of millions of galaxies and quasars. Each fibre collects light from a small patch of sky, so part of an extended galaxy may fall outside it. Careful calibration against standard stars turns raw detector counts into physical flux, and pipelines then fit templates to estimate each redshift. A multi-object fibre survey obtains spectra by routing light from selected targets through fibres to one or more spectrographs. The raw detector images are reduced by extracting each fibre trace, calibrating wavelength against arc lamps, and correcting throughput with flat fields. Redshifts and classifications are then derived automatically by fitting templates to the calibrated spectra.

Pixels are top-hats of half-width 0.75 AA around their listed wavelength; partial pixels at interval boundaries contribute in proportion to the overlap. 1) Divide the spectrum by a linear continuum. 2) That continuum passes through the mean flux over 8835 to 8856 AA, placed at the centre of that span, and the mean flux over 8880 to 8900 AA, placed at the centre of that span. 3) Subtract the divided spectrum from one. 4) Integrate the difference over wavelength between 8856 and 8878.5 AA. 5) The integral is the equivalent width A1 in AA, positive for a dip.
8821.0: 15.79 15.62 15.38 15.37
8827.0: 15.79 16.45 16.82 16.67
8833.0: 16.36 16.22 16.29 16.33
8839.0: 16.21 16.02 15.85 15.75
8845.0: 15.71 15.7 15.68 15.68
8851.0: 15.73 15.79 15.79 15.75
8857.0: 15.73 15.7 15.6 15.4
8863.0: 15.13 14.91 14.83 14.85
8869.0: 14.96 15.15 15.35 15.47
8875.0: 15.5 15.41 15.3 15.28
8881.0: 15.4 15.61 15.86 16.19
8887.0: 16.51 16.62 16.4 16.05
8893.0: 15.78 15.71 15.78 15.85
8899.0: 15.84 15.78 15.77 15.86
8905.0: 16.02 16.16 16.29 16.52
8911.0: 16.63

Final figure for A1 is 0.9 AA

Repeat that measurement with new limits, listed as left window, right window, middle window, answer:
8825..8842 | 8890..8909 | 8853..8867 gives 0.60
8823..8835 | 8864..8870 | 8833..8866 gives -0.62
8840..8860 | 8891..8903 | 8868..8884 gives 0.43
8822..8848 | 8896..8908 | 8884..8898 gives -0.14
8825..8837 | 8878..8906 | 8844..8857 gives 0.34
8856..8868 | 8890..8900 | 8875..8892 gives -0.20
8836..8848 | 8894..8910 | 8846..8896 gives 1.09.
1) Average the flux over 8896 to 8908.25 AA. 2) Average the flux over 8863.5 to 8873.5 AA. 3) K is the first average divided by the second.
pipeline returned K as 1.1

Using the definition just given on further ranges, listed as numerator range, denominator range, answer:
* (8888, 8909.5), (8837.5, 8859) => 1.01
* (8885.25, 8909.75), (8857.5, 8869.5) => 1.06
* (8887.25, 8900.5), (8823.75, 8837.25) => 0.99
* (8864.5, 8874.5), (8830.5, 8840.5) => 0.92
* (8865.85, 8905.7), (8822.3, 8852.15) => 0.98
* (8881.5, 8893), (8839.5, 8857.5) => 1.02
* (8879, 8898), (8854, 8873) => 1.04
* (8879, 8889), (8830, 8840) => 0.97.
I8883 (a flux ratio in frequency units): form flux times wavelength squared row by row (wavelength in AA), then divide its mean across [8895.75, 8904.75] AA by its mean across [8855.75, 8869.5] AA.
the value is 1.05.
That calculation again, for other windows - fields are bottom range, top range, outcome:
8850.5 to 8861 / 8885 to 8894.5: 1.04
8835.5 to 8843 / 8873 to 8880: 0.96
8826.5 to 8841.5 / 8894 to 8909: 0.99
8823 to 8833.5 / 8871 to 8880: 0.97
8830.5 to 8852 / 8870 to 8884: 0.97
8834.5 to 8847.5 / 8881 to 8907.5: 1.01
